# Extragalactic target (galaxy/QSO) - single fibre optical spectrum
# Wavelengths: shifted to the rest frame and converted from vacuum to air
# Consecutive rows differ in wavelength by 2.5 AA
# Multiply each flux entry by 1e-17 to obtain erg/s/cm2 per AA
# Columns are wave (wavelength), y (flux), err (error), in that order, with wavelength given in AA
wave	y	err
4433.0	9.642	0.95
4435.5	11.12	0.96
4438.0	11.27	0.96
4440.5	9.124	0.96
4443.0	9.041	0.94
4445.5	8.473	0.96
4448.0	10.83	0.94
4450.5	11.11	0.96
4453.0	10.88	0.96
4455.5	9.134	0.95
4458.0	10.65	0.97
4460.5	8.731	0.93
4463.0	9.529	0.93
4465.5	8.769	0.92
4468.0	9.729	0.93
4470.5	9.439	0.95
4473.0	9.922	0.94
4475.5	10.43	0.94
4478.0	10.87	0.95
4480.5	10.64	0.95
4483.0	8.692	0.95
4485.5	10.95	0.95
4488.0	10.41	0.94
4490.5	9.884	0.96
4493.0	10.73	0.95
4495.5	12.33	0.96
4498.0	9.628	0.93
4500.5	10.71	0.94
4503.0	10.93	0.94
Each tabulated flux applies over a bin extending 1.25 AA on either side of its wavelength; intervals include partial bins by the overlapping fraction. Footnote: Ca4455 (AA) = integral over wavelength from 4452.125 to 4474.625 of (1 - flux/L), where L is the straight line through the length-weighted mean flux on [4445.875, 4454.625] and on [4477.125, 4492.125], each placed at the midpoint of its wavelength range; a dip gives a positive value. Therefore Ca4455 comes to 1.8 AA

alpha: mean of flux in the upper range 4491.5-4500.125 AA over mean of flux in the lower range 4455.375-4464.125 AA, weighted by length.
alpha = 1.13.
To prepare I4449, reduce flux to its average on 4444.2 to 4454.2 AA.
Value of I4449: 10.3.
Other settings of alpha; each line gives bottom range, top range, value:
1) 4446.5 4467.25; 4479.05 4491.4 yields 1.02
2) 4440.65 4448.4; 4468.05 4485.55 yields 1.09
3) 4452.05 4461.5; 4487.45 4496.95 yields 1.10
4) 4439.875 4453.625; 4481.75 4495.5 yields 1.04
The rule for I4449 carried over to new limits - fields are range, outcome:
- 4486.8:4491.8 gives 10.2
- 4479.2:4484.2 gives 9.69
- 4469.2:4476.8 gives 9.94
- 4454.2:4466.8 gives 9.37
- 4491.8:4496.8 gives 11.5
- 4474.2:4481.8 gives 10.6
